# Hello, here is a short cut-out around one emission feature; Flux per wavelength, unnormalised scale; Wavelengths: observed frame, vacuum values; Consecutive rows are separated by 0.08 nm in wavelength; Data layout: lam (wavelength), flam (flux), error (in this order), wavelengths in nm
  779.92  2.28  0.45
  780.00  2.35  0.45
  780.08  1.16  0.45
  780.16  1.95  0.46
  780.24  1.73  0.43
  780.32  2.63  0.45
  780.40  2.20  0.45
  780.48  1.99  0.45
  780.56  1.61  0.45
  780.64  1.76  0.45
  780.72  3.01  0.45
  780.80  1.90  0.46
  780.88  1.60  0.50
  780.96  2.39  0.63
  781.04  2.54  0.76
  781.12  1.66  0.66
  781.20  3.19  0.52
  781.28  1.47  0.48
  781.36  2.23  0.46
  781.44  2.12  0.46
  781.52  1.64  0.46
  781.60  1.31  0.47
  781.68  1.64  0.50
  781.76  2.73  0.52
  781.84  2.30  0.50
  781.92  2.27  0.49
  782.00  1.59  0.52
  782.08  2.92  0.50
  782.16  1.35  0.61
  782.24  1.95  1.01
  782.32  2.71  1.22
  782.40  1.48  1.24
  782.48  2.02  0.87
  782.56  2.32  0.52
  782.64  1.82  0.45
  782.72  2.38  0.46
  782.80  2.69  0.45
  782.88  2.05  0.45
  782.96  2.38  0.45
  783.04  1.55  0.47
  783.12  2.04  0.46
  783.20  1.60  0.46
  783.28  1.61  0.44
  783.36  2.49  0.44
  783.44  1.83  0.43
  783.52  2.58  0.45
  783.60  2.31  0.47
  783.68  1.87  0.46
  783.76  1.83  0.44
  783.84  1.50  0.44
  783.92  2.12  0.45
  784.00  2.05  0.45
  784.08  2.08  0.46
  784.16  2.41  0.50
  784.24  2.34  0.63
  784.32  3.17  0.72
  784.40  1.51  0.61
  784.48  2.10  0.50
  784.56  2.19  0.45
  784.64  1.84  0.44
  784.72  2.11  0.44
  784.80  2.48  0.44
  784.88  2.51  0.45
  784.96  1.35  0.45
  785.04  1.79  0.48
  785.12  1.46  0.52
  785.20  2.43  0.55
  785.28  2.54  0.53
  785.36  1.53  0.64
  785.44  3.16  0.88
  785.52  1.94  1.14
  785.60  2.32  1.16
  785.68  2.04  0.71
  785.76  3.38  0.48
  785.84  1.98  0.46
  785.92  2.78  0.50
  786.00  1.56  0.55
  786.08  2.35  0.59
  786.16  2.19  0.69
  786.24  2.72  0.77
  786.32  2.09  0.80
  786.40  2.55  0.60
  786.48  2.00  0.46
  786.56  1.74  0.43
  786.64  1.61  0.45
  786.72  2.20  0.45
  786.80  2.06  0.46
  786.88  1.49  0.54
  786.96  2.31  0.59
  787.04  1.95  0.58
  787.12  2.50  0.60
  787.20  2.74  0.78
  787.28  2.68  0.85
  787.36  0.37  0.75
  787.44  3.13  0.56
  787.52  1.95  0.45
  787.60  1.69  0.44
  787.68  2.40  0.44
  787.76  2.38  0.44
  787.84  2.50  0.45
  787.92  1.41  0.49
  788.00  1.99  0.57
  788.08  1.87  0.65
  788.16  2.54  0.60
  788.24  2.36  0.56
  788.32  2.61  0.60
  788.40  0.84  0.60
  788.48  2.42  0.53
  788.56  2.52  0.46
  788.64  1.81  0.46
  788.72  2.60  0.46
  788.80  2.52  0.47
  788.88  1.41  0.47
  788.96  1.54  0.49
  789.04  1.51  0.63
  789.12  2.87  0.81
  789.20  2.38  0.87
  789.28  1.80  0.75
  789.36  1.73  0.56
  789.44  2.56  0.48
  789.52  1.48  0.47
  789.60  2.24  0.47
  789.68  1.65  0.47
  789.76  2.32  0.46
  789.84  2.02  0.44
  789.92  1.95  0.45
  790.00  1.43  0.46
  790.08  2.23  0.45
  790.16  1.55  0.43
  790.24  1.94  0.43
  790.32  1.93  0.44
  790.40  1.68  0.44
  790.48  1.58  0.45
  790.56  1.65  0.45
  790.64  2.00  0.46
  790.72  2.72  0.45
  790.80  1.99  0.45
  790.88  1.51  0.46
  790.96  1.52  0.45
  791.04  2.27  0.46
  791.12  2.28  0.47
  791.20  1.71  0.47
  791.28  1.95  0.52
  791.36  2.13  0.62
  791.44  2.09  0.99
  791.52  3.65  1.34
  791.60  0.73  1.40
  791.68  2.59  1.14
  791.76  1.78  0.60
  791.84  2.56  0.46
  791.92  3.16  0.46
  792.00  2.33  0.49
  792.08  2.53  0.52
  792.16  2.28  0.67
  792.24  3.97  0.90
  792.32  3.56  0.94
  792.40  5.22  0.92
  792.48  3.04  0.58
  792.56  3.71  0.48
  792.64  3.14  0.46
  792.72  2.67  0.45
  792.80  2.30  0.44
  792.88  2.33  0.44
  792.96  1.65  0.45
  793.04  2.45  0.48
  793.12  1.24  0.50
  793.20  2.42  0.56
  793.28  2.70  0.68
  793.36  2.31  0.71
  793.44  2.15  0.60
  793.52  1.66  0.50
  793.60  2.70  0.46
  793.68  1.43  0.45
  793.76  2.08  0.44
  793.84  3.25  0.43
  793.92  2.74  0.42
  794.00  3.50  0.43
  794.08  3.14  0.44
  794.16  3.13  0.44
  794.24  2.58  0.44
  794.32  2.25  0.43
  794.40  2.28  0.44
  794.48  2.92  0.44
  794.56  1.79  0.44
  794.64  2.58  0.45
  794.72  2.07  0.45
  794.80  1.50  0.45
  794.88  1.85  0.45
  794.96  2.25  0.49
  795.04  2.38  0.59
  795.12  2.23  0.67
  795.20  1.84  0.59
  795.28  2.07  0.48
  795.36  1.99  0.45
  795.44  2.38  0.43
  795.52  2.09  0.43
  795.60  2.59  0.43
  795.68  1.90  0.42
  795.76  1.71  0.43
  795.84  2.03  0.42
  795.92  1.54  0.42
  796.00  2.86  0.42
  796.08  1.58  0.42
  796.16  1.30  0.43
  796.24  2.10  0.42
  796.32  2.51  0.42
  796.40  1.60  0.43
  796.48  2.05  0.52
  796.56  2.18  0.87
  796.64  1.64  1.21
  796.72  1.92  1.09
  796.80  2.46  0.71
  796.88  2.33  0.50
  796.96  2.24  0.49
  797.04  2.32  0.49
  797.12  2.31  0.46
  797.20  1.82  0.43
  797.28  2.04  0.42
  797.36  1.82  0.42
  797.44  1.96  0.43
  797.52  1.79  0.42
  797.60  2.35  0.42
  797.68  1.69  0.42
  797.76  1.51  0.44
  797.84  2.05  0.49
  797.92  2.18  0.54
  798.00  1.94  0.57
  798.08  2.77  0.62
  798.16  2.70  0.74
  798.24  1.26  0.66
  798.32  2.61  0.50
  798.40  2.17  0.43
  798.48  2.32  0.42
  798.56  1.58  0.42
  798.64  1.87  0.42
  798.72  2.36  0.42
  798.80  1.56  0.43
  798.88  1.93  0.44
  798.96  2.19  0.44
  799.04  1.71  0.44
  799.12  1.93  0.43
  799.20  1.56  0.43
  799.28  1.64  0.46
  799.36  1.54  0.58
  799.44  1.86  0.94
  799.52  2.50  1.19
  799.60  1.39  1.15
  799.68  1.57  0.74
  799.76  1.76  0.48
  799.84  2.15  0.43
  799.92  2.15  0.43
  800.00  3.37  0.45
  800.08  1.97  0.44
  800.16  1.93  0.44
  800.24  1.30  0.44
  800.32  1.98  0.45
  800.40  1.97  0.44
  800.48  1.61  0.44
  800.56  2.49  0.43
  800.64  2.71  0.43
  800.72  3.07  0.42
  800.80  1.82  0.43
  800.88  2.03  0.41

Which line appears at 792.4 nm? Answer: [S II]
